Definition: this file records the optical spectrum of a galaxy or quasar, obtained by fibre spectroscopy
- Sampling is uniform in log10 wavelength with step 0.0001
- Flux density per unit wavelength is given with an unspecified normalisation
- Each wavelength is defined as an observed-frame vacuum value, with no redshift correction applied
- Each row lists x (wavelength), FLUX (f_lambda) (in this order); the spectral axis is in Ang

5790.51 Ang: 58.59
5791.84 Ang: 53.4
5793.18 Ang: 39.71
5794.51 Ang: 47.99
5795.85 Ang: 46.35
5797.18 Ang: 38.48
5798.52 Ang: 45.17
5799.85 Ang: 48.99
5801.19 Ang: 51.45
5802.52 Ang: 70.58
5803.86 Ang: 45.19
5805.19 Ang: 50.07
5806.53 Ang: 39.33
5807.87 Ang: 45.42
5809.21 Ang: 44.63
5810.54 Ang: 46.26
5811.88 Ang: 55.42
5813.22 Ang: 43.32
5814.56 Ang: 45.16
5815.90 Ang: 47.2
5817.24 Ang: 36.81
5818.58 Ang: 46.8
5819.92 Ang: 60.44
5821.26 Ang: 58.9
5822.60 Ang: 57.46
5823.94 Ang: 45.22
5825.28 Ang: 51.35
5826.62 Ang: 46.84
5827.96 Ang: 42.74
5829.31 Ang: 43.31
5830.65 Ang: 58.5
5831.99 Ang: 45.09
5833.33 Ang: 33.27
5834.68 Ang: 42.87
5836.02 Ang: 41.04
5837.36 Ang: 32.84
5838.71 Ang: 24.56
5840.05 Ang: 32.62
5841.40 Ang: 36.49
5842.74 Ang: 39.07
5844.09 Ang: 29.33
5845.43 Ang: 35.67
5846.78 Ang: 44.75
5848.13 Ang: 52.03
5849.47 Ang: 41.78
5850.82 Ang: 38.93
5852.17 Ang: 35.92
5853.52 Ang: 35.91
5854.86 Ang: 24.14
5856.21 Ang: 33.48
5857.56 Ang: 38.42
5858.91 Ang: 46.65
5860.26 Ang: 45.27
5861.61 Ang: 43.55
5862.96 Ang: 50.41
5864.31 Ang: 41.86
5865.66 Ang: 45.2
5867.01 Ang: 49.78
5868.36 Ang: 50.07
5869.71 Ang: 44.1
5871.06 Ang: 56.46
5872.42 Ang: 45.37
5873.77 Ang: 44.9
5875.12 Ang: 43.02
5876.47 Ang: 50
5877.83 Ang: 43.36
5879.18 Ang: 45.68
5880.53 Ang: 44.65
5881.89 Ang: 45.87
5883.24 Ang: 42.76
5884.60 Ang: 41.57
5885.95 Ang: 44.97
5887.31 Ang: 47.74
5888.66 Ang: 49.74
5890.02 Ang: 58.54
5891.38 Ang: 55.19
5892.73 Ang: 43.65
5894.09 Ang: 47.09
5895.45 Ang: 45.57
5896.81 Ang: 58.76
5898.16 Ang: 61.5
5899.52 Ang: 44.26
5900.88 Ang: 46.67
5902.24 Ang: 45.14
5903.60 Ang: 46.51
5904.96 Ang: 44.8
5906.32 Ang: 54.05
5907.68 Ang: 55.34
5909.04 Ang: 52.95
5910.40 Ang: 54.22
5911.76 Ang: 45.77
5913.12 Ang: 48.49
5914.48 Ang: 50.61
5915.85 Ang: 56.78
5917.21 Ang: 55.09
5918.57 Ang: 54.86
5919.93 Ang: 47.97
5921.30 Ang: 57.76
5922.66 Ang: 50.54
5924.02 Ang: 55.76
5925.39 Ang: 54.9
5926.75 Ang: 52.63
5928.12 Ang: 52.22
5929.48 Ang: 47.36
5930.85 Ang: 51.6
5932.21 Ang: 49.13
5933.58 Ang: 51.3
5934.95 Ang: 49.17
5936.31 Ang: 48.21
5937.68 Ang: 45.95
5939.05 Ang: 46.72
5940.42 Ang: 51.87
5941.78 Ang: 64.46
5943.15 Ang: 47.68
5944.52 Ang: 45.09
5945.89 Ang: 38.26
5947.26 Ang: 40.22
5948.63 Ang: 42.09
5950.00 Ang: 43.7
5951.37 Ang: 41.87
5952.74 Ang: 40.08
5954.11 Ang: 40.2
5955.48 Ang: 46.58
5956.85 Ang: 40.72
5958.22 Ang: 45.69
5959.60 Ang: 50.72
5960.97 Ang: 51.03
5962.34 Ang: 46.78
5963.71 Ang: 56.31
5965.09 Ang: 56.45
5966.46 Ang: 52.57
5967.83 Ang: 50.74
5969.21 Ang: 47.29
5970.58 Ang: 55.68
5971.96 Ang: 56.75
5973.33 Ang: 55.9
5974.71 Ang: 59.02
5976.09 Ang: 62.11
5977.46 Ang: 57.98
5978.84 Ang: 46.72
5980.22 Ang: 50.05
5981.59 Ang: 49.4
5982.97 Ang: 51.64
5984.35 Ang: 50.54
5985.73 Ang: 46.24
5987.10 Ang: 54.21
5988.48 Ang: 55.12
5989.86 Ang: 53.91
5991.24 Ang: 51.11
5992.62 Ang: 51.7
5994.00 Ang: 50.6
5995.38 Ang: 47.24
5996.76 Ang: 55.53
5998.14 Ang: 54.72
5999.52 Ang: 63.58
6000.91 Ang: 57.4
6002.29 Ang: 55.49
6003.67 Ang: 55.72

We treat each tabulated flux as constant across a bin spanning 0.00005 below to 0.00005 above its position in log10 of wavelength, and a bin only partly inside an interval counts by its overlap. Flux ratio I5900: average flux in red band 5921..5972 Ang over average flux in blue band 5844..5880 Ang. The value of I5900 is 1.1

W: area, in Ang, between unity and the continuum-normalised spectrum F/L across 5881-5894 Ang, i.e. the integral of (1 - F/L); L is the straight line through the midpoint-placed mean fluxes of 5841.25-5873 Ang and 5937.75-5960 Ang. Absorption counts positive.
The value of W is -1.4 Ang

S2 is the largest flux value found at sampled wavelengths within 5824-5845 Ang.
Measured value 58.5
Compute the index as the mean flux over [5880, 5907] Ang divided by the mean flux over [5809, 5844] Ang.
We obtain 1.09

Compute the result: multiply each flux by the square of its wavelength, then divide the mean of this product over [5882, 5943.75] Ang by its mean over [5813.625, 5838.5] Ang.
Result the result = 1.13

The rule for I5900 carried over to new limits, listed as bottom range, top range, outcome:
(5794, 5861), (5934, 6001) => 1.15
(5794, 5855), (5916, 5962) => 1.10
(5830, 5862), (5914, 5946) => 1.32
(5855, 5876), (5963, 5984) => 1.20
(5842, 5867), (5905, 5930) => 1.30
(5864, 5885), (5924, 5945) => 1.10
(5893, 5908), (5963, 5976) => 1.10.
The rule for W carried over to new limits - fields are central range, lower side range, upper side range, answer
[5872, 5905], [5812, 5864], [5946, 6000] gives -1.5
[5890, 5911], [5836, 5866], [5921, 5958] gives -3.3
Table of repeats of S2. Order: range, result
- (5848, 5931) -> 61.5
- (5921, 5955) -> 64.46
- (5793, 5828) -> 70.58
